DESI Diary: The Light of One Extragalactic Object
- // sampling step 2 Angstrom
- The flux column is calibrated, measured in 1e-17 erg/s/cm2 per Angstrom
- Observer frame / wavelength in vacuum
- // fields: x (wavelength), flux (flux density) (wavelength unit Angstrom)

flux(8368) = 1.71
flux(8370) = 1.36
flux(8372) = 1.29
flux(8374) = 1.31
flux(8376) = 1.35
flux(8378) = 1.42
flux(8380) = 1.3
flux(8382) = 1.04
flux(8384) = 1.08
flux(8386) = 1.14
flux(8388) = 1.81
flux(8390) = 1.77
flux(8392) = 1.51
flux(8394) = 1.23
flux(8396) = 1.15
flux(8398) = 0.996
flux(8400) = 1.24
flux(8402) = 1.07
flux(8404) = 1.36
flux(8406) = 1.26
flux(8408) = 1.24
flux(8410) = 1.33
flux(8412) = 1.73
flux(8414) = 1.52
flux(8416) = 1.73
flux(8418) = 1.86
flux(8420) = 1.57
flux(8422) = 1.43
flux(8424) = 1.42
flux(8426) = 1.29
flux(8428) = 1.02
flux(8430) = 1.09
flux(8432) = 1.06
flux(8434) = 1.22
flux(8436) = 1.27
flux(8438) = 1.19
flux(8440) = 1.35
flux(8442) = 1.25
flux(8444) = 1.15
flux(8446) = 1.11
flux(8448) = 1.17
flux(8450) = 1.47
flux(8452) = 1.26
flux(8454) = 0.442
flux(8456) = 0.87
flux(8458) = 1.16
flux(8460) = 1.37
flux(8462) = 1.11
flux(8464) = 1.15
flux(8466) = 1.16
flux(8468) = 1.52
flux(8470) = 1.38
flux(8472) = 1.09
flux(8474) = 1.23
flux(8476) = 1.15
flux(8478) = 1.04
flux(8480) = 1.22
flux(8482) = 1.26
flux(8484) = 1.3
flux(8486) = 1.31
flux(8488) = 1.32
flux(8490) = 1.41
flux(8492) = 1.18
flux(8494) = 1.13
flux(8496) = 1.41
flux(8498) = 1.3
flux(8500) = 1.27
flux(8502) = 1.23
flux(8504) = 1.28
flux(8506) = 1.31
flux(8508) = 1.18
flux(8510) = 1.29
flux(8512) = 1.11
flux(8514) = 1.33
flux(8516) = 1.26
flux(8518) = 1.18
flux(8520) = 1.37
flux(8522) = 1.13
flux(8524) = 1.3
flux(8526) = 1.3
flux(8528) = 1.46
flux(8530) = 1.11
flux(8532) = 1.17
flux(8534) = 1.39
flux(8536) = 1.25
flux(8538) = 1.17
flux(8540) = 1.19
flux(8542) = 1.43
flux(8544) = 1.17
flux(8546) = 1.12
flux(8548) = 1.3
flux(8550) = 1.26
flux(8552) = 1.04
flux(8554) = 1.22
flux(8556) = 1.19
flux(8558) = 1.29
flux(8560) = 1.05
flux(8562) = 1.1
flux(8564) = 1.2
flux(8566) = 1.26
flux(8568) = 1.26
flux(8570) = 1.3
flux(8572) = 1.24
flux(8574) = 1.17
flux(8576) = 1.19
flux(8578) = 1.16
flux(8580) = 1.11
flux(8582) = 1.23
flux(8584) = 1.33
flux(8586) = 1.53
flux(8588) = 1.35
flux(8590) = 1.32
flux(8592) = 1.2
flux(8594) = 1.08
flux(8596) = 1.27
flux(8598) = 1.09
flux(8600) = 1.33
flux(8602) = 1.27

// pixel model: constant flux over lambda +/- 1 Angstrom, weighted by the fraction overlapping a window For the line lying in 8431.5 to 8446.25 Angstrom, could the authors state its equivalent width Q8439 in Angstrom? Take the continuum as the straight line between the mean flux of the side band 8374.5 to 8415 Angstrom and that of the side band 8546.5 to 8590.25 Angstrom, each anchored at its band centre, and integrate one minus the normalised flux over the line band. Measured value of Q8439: 1.1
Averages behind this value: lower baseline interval 1.33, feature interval 1.21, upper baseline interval 1.23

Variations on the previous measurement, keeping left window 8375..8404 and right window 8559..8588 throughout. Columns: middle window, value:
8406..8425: -3.49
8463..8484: 0.68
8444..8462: 2.31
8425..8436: 1.14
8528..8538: -0.03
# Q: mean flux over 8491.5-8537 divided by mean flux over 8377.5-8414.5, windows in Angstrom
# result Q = 0.95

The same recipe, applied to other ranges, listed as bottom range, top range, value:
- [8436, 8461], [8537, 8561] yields 1.04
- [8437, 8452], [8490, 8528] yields 1.02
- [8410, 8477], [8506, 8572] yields 0.97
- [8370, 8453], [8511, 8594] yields 0.94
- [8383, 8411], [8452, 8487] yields 0.90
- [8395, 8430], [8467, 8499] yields 0.93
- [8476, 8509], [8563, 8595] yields 0.99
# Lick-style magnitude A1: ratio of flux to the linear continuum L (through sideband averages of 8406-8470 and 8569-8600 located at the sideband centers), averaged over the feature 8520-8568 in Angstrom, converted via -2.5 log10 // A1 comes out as 0.022 mag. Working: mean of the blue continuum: 1.28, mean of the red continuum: 1.24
